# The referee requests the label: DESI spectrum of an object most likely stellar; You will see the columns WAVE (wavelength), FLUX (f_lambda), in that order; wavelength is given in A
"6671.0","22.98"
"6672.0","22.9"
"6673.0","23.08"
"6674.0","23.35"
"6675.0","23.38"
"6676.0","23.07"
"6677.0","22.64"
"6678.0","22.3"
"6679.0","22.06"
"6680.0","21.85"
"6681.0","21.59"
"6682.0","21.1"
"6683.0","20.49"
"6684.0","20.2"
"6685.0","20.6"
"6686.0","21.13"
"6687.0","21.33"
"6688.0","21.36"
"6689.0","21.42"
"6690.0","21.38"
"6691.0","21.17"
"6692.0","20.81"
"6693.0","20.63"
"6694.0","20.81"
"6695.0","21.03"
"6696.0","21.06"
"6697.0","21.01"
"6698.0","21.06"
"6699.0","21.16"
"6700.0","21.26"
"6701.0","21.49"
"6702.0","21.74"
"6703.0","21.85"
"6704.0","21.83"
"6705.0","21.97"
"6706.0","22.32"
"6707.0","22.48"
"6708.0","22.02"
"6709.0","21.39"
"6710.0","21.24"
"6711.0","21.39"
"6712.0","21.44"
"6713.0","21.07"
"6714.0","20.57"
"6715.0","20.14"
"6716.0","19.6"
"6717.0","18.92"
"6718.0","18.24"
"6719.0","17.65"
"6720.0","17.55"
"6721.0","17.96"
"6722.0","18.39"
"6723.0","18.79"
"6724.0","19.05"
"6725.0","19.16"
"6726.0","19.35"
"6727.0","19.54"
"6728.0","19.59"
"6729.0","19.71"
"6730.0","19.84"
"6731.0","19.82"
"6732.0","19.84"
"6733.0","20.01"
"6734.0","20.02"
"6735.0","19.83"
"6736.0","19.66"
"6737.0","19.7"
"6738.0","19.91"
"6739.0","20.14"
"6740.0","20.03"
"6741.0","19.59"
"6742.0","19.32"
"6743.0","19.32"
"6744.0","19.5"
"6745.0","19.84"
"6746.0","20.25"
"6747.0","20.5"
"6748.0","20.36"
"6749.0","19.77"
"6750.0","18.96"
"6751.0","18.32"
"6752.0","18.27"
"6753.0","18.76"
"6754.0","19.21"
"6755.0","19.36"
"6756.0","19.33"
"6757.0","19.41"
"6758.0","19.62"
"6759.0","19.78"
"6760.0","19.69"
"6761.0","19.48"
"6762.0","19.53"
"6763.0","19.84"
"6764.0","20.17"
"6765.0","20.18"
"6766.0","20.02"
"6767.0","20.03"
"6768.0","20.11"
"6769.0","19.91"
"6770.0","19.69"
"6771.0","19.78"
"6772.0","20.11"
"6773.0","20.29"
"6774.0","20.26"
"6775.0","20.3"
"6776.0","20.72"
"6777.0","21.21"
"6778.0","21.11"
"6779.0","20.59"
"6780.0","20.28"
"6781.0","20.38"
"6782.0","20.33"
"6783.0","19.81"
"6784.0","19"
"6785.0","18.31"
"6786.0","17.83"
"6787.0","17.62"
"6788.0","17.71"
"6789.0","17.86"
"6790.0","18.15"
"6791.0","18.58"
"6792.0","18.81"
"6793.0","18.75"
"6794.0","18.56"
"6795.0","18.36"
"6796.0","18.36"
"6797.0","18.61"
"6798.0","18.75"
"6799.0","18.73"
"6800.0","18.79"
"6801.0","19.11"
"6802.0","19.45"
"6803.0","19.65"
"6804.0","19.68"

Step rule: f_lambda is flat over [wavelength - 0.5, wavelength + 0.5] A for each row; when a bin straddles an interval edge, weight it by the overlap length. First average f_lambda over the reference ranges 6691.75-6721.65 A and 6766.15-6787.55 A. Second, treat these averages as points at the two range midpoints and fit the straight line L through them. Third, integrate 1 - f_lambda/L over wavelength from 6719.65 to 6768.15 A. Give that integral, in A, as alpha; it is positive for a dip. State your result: 1.8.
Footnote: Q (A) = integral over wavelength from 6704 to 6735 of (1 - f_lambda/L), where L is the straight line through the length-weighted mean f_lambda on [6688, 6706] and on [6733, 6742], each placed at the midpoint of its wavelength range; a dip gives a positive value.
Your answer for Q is 0.8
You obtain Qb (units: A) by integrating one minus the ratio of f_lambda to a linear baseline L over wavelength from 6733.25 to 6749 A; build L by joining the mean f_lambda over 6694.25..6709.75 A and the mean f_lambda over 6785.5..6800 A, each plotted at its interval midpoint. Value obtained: 0.2 A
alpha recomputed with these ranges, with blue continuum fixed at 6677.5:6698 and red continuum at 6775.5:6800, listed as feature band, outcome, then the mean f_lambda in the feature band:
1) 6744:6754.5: 0.25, 19.4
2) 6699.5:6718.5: -0.34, 21.1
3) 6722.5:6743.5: 0.62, 19.6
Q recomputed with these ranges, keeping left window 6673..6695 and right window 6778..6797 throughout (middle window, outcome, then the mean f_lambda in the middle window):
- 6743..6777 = -0.3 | 19.8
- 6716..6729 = 1.2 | 18.8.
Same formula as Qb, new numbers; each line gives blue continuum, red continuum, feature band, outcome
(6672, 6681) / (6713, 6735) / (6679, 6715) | -0.19 A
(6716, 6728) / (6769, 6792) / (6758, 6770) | -0.36 A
